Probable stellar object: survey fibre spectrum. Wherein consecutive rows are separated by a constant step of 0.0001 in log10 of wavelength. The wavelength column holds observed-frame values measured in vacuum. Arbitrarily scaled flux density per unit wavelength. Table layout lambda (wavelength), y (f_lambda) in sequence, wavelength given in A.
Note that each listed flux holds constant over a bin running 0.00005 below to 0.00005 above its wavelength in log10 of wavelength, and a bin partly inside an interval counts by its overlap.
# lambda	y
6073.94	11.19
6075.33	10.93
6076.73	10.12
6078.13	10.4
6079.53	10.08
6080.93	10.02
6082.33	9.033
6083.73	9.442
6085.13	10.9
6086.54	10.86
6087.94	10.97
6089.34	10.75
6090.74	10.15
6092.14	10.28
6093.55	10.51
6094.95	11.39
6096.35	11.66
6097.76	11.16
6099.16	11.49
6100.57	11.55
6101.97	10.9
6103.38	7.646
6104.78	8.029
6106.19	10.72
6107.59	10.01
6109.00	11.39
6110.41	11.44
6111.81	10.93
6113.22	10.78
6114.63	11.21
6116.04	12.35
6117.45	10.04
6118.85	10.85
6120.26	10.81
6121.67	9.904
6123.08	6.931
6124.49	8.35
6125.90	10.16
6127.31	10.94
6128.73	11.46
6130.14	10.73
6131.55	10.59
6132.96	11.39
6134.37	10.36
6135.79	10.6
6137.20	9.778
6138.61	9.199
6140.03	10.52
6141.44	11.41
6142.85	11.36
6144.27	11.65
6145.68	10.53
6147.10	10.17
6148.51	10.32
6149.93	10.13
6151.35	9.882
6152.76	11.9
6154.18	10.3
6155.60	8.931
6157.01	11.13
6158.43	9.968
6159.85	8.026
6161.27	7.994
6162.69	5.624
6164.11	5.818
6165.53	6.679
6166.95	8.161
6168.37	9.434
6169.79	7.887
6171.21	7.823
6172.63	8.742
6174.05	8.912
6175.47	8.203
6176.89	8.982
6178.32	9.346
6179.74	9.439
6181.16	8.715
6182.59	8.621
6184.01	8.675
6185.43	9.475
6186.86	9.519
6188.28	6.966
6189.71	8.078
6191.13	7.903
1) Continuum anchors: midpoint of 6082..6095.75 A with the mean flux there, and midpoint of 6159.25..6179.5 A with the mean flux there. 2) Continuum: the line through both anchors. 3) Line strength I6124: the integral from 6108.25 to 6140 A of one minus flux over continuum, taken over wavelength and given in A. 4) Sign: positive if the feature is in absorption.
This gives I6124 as -3.6 A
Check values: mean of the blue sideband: 10.5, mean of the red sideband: 8.01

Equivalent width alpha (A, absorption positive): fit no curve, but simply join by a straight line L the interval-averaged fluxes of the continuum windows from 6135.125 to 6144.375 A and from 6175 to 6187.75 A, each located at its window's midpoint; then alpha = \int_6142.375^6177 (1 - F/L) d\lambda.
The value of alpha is 2.52 A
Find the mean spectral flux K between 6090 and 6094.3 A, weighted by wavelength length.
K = 10.3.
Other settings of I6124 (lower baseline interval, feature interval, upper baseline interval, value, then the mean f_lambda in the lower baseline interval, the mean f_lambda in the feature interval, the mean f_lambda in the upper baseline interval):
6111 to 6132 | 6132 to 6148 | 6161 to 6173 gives -2.4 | 10.4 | 10.6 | 7.53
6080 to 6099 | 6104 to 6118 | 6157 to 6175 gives -1.2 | 10.6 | 10.7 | 8.05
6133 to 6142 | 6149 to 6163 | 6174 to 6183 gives 0.3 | 10.4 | 9.51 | 8.89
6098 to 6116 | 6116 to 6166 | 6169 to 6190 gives -1.0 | 10.6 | 9.89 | 8.64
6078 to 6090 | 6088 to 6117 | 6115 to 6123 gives -0.9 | 10.3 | 10.7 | 10.5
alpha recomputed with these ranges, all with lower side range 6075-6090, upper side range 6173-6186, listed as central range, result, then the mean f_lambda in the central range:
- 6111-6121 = -1.2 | 11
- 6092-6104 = -0.8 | 10.8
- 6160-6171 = 2.0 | 7.42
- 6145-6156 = -1.1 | 10.3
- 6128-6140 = -1.2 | 10.5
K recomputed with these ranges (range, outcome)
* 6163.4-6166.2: 6.24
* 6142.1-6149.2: 10.8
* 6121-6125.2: 8.38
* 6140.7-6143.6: 11.4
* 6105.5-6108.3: 10.4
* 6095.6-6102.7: 11.3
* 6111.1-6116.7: 11.3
